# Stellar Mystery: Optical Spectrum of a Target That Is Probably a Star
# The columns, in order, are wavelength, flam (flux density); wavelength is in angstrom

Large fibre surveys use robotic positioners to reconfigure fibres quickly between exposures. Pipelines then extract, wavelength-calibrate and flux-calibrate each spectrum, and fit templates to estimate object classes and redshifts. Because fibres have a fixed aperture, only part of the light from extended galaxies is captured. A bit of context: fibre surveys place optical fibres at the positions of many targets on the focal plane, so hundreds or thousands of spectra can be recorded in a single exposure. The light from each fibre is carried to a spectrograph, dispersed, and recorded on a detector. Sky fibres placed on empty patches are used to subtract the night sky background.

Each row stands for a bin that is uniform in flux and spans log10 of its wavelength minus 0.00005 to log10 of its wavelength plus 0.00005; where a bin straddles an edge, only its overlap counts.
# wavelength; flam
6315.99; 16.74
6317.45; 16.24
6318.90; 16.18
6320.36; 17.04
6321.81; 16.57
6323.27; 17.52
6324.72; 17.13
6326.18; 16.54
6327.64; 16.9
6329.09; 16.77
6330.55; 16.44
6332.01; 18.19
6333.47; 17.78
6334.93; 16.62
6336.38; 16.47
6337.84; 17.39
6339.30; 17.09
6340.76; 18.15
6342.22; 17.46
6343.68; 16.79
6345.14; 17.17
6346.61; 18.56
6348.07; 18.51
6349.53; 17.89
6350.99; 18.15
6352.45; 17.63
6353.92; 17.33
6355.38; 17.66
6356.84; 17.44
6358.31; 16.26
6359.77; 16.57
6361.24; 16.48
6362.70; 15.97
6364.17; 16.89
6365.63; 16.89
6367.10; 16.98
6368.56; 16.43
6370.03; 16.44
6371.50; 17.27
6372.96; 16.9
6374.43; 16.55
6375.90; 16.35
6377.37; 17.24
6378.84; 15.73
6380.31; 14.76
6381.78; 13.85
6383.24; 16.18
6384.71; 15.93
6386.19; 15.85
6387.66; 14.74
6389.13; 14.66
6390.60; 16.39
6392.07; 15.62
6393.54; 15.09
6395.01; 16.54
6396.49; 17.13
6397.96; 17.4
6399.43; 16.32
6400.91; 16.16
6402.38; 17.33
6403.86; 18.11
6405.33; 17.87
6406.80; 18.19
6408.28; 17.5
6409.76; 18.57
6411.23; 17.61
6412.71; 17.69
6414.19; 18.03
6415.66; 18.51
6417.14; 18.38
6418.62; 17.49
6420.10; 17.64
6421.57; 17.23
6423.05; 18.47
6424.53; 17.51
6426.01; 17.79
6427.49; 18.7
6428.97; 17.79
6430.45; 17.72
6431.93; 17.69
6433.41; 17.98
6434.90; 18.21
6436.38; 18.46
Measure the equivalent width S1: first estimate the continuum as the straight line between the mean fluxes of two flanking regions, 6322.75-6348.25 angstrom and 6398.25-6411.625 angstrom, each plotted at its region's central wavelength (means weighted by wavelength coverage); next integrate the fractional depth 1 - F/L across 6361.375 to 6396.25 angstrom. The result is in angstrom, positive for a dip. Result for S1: 2.70 angstrom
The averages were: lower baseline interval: 17.3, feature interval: 16.1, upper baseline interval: 17.5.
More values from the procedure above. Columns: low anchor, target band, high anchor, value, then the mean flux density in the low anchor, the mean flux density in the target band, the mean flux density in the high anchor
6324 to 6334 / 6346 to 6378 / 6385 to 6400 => -1.2 angstrom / 17.1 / 17.1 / 16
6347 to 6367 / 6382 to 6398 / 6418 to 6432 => 1.5 angstrom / 17.2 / 15.8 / 17.8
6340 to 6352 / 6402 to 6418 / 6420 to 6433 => -0.1 angstrom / 17.8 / 18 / 17.9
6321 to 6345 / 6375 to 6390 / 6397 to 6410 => 1.6 angstrom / 17.1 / 15.5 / 17.4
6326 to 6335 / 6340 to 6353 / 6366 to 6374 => -0.6 angstrom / 17.1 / 17.8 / 16.8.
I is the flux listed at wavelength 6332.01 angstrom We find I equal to 18.19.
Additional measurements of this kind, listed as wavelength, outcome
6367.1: 16.98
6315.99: 16.74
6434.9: 18.21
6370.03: 16.44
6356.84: 17.44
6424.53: 17.51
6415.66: 18.51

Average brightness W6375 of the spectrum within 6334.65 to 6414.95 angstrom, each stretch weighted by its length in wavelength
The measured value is 16.9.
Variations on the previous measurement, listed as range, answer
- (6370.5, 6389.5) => 15.9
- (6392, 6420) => 17.4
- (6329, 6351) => 17.5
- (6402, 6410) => 17.9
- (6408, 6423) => 17.9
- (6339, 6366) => 17.3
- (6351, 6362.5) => 17.1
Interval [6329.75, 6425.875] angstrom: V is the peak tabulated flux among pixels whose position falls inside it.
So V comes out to 18.57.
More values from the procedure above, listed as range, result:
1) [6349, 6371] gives 18.15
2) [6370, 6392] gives 17.27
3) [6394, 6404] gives 18.11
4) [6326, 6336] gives 18.19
